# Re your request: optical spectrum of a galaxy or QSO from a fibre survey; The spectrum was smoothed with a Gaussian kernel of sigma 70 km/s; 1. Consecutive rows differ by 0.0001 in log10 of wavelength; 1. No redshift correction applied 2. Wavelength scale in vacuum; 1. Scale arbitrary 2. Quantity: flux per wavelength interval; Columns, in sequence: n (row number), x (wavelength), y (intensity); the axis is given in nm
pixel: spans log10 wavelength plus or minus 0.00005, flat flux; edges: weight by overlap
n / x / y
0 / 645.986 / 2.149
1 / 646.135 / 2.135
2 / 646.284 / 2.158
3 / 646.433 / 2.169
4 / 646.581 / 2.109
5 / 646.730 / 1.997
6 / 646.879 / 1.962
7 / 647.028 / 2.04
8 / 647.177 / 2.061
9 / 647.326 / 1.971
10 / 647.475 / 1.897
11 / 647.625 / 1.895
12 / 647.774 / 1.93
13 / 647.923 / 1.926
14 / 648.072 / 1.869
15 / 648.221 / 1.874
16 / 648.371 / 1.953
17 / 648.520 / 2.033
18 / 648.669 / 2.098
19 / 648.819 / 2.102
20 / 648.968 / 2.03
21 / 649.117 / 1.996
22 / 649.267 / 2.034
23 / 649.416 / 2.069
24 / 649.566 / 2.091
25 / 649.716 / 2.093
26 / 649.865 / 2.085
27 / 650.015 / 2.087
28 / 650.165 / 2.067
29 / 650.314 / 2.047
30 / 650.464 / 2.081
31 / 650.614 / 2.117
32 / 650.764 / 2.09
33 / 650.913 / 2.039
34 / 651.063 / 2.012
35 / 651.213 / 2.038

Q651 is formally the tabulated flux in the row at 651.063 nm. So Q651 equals 2.012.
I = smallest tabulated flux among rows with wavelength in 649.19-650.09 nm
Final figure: 2.034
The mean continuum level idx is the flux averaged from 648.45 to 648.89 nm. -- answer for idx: 2.08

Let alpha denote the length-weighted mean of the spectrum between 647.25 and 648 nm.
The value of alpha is 1.92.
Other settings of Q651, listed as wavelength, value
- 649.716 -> 2.093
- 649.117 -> 1.996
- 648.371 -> 1.953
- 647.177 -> 2.061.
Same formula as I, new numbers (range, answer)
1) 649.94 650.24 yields 2.067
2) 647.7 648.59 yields 1.869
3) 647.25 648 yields 1.895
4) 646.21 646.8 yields 1.997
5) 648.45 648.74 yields 2.033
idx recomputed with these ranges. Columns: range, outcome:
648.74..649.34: 2.04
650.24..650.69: 2.08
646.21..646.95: 2.08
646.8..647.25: 2.02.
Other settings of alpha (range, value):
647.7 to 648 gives 1.93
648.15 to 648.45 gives 1.91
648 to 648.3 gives 1.87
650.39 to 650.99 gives 2.08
